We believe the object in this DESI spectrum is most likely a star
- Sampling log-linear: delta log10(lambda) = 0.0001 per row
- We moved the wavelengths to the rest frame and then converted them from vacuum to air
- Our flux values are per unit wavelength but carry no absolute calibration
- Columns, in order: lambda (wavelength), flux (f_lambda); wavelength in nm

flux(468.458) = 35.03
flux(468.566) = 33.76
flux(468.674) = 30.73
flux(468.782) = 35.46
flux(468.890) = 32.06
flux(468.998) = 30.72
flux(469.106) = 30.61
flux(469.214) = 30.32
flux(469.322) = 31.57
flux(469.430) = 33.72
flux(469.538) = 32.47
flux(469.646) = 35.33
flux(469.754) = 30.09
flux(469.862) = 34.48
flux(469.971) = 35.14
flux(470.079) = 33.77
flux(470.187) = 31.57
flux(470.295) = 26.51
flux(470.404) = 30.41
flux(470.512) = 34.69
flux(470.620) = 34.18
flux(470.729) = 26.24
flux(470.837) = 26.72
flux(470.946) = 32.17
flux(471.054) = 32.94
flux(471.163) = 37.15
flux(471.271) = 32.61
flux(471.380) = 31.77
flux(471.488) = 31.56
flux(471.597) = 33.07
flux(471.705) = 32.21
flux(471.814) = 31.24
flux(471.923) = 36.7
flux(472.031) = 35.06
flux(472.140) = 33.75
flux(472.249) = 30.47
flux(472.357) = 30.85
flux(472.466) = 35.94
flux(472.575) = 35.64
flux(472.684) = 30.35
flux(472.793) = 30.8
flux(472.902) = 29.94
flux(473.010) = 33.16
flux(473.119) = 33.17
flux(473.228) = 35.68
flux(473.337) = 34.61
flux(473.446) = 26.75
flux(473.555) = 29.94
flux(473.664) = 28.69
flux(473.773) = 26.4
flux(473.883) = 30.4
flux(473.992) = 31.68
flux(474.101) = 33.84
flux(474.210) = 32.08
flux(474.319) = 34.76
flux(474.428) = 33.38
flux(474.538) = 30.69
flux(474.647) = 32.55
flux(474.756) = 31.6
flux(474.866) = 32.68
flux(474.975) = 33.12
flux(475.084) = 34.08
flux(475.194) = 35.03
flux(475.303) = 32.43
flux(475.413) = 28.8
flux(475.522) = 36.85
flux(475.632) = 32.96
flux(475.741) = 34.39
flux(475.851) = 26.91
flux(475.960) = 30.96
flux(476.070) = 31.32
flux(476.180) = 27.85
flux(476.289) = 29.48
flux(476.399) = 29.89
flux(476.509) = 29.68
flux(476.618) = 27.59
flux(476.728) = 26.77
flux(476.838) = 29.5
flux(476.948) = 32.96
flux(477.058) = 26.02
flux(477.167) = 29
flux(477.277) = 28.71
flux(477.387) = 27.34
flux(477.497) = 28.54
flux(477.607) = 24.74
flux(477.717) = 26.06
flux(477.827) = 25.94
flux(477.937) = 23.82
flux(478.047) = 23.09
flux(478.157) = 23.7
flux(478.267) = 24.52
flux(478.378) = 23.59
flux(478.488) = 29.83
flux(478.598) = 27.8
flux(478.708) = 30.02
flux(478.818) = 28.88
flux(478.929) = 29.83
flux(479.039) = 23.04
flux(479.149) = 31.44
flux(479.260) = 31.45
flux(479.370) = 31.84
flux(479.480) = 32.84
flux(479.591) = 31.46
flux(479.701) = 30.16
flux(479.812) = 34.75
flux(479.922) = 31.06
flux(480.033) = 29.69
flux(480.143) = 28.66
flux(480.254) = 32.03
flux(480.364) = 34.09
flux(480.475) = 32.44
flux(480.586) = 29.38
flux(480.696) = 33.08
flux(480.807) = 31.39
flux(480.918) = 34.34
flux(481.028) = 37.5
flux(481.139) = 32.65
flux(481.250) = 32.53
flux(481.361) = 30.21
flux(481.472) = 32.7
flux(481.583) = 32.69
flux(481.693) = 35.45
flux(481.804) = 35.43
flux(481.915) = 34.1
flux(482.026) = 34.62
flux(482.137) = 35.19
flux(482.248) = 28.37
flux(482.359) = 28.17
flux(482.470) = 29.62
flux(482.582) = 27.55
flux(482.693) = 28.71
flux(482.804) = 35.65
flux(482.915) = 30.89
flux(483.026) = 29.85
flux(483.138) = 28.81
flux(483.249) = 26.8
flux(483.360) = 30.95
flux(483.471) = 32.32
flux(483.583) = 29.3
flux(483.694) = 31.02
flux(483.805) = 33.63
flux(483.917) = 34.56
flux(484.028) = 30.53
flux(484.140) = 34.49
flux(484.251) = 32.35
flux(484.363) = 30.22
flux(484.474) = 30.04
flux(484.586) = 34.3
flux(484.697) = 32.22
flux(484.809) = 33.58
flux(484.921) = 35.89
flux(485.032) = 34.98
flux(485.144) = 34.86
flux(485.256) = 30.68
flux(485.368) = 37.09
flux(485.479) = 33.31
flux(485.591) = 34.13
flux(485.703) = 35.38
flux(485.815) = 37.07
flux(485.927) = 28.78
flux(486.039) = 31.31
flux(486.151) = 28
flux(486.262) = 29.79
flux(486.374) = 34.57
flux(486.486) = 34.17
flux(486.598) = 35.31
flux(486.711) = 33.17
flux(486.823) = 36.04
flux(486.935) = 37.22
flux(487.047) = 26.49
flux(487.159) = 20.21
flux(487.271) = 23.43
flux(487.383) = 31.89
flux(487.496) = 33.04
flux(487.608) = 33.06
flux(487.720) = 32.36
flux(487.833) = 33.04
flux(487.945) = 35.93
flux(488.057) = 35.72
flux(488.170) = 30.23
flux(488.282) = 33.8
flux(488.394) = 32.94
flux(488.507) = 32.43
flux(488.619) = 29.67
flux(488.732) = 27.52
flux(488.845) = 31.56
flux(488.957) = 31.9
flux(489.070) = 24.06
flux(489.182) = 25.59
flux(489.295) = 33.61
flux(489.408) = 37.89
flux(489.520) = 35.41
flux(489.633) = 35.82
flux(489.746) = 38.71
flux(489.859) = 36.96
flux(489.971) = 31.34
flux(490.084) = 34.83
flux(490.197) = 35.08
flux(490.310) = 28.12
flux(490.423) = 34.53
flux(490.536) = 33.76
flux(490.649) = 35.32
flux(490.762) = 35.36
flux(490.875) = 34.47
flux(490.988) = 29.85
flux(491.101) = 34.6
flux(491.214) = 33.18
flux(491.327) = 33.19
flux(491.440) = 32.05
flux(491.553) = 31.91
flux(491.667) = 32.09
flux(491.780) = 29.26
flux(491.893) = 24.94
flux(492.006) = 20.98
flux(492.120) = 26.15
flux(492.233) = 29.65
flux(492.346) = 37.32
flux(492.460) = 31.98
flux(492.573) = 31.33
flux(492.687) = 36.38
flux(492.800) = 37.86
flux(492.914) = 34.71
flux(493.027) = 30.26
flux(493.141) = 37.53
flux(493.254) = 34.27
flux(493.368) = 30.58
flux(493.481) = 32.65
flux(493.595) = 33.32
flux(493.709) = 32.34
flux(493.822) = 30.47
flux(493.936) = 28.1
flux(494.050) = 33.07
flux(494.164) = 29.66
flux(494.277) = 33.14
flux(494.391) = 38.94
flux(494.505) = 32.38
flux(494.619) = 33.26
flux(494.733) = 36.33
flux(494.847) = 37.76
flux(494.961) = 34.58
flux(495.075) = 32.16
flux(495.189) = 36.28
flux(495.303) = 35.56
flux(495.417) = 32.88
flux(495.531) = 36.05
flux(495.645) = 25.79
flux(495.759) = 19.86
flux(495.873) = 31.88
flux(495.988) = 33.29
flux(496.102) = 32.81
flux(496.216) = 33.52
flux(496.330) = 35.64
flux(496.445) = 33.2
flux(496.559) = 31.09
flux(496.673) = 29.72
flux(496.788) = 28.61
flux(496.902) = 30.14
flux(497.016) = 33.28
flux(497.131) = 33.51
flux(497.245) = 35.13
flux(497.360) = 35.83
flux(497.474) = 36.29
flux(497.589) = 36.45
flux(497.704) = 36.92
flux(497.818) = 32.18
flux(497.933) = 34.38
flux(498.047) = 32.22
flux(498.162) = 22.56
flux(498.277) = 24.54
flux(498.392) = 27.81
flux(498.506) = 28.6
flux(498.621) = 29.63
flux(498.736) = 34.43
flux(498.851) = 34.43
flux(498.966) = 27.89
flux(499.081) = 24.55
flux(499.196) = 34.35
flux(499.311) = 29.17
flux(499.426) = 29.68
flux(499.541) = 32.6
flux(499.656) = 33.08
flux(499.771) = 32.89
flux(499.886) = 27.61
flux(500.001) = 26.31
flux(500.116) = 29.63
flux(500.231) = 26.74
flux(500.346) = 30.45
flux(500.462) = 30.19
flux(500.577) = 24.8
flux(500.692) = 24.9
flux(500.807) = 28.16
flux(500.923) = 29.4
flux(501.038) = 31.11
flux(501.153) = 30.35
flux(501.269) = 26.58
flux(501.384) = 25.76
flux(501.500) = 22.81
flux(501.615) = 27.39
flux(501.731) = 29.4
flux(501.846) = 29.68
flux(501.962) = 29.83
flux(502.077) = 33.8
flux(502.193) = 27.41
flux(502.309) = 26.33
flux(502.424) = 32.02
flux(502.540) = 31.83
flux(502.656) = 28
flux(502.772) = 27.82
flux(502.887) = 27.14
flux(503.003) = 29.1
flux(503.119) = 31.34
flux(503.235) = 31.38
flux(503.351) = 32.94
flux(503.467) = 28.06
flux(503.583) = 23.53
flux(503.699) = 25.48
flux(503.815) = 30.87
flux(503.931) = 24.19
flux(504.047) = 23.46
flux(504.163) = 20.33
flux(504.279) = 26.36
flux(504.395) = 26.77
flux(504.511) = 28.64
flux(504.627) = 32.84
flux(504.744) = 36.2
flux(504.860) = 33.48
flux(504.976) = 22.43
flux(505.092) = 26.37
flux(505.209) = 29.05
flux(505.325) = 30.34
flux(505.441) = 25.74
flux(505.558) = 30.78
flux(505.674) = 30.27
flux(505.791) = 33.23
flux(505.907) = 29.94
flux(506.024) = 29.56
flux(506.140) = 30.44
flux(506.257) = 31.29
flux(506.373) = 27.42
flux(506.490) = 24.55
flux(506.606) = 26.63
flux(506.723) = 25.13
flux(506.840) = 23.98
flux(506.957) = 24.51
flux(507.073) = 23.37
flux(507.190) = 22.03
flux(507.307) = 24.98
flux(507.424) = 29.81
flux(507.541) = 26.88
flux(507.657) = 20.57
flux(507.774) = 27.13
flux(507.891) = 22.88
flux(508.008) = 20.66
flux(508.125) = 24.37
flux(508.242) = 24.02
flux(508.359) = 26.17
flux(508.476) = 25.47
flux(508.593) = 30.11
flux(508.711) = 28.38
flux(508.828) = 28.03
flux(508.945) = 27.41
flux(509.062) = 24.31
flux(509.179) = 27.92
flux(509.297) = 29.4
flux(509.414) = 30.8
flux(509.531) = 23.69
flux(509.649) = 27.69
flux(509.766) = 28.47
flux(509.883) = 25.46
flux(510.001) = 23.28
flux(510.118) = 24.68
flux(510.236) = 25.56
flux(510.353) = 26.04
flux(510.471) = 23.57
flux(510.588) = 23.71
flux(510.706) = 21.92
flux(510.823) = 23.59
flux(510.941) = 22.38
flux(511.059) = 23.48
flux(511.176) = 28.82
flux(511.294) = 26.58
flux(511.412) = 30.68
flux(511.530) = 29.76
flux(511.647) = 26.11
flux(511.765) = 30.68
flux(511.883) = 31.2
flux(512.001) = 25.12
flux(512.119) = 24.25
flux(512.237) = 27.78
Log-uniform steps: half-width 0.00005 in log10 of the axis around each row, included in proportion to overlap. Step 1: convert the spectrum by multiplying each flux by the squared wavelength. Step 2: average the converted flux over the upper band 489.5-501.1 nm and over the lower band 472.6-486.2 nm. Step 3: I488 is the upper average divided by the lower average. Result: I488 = 1.1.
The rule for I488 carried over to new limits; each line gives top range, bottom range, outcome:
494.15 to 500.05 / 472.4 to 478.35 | 1.15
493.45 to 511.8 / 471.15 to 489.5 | 1.01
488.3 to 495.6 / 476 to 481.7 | 1.17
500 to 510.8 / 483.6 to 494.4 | 0.90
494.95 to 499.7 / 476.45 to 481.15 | 1.17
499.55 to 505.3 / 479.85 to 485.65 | 0.96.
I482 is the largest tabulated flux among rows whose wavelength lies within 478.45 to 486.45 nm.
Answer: 37.5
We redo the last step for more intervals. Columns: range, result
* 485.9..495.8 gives 38.94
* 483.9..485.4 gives 37.09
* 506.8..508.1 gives 29.81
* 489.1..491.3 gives 38.71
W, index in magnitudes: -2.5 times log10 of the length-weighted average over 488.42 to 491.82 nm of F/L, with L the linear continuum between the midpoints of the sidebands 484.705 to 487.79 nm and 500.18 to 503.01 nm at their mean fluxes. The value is -0.04 mag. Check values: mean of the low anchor 32.4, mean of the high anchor 28.4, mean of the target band 32.7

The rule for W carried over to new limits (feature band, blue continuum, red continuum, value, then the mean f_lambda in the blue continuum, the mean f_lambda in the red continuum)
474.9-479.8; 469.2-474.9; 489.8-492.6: 0.10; 32.2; 31.9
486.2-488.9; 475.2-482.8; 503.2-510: -0.09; 30.2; 27.1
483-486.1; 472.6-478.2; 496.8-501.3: -0.07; 30.2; 30.5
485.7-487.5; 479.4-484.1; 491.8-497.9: 0.03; 31.8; 32.6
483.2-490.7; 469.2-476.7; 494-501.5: -0.03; 31.9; 31.2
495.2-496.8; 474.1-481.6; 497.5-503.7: -0.07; 30.3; 29.4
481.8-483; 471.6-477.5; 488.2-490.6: 0.02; 31.4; 32.6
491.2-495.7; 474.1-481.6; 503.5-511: -0.15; 30.3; 26.5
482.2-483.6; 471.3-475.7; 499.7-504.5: 0.04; 32.4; 28.1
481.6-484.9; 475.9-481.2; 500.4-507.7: -0.09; 29.4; 27.9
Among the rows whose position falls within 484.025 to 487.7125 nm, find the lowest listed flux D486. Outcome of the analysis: 20.21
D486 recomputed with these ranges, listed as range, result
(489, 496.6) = 19.86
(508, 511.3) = 20.66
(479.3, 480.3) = 28.66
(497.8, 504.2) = 20.33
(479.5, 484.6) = 26.8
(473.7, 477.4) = 26.02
